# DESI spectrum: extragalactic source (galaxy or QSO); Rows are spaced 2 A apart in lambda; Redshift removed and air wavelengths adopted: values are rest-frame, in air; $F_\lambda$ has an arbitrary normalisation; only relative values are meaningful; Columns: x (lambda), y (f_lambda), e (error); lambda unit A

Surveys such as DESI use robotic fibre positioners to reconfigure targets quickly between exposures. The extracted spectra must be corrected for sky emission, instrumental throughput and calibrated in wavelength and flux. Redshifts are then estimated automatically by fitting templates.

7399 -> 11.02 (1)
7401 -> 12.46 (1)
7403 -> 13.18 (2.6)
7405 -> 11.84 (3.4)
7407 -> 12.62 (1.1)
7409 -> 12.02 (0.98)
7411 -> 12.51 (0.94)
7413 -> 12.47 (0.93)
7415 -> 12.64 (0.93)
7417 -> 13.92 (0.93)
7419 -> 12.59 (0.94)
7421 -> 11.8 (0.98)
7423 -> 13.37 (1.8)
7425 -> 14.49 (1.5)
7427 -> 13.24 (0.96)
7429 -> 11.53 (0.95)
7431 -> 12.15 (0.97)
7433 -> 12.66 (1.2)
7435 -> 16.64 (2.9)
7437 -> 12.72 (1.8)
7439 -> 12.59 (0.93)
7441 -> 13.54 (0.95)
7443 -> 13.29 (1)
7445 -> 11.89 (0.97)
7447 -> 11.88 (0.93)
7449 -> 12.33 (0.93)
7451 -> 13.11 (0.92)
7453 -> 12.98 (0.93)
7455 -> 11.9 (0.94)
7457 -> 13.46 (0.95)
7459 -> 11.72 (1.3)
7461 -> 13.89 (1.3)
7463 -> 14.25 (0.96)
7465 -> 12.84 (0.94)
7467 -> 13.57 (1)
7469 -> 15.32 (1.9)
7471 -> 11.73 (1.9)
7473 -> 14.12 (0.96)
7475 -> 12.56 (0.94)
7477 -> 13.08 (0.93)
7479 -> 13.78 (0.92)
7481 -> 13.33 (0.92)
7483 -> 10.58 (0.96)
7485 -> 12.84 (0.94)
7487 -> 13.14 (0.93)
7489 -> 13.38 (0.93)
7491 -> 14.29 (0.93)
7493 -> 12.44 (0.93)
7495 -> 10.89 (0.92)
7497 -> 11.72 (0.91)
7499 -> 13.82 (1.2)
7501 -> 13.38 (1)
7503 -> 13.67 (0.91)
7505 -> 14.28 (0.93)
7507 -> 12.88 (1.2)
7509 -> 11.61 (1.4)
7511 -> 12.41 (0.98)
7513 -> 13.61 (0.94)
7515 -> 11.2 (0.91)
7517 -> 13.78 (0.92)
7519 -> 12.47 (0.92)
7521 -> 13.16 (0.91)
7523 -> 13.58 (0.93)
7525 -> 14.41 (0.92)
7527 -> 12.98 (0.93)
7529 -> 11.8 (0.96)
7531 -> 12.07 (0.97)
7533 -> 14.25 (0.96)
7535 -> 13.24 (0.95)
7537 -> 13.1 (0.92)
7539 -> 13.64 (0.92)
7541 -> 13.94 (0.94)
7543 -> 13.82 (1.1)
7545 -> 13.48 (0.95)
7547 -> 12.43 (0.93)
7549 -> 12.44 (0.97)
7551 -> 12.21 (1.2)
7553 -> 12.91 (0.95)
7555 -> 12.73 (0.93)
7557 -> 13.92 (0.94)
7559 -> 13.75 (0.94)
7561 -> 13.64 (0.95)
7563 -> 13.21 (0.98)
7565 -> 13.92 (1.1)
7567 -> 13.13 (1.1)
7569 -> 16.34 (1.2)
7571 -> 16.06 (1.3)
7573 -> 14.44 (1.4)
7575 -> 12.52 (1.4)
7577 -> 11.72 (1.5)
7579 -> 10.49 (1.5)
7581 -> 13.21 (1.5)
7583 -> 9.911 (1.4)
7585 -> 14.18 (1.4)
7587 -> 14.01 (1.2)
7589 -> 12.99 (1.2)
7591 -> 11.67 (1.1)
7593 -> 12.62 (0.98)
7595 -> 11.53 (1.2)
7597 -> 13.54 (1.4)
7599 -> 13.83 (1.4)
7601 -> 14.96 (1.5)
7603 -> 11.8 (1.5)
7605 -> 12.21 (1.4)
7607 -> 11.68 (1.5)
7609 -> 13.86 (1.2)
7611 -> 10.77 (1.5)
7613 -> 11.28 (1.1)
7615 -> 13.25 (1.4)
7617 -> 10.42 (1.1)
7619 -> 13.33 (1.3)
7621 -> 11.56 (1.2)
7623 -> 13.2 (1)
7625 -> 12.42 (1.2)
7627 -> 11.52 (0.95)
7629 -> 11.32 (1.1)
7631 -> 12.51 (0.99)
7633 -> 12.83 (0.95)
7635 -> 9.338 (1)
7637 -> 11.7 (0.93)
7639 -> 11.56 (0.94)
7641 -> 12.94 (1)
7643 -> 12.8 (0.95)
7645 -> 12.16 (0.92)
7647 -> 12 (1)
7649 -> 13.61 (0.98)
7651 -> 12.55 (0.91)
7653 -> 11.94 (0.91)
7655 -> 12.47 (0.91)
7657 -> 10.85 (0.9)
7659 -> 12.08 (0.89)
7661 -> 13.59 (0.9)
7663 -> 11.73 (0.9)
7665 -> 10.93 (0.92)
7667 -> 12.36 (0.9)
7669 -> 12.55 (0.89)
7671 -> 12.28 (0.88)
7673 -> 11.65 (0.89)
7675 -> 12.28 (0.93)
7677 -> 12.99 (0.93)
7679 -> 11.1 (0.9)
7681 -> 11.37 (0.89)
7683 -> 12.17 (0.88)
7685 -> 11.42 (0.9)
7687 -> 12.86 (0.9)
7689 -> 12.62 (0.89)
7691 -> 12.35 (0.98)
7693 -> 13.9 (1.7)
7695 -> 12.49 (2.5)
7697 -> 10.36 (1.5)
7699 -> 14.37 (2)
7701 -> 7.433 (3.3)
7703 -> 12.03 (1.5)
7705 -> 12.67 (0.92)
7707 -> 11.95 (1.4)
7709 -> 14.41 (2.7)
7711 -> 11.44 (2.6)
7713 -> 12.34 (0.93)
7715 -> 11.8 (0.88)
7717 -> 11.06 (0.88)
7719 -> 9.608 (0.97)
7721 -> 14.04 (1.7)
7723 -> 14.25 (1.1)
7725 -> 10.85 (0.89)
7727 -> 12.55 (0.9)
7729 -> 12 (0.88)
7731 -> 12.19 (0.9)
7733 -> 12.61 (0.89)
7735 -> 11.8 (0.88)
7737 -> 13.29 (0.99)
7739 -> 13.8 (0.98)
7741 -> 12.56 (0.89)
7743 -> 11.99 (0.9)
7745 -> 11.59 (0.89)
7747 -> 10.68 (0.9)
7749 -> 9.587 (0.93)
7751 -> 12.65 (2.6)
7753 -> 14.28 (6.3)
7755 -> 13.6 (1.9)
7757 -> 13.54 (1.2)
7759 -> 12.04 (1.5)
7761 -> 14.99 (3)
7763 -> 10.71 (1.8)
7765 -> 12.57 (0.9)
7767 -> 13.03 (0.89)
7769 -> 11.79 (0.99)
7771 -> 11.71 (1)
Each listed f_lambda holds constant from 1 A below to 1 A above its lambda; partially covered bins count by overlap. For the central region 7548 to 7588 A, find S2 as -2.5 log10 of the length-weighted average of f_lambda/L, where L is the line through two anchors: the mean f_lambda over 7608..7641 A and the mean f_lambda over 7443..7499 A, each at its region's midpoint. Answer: -0.08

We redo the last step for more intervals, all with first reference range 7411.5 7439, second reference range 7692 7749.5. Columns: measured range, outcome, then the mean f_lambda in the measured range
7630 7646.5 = 0.03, 12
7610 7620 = 0.06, 11.8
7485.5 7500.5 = 0.00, 12.8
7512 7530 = -0.02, 13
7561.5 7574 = -0.15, 14.5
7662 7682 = 0.03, 11.9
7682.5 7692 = -0.01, 12.3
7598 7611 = -0.04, 12.9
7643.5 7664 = 0.00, 12.3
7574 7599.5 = 0.01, 12.5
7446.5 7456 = 0.04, 12.5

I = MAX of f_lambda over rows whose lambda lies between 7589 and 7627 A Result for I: 14.96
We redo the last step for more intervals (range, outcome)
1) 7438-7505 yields 15.32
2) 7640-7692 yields 13.61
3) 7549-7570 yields 16.34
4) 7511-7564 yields 14.41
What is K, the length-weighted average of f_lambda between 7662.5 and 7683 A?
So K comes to 11.9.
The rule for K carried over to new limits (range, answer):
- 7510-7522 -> 12.8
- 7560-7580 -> 13.5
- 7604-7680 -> 12.1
